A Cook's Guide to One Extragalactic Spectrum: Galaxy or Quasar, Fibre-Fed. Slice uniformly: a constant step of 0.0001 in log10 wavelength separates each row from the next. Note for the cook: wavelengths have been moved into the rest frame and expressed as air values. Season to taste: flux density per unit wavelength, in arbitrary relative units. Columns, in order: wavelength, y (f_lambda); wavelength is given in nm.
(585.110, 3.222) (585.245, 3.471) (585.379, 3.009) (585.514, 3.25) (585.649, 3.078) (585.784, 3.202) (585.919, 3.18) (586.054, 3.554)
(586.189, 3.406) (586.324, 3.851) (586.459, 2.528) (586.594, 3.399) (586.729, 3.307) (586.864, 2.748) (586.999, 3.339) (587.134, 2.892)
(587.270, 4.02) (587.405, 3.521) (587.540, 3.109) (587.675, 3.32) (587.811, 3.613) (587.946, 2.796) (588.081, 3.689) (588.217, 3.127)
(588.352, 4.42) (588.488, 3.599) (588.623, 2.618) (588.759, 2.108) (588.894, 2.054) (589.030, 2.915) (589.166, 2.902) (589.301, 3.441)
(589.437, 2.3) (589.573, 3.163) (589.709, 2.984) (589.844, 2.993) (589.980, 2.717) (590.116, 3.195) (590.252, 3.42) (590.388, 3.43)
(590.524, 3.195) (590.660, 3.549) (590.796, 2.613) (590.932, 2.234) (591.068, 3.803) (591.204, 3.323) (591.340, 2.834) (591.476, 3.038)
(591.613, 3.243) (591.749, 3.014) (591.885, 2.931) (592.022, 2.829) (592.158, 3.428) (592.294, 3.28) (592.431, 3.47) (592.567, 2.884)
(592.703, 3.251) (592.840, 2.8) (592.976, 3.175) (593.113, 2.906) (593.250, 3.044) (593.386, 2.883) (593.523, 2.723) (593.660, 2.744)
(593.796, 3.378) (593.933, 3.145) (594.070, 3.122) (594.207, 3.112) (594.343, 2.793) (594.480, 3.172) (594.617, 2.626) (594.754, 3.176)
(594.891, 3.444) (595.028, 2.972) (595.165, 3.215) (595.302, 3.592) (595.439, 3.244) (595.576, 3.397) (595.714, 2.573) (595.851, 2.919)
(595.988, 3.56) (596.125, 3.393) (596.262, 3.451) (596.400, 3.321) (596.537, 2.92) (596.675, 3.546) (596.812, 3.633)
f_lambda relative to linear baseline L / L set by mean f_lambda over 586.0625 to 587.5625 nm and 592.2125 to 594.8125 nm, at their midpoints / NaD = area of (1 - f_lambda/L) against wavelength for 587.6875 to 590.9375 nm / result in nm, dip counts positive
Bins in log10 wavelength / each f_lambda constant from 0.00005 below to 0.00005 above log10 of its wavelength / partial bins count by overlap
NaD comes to 0.14 nm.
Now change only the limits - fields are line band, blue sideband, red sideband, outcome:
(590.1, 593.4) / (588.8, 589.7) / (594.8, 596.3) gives -0.163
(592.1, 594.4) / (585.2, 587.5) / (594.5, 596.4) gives 0.109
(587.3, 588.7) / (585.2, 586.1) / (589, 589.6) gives -0.162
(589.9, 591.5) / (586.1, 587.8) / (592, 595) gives 0.027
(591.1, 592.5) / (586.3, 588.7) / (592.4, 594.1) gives -0.025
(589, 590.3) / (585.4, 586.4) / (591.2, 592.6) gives 0.080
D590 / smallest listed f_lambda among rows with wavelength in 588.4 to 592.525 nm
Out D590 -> 2.054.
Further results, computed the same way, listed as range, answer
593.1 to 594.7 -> 2.626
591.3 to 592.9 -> 2.8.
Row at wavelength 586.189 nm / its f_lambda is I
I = 3.406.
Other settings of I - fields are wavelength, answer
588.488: 3.599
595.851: 2.919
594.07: 3.122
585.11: 3.222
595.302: 3.592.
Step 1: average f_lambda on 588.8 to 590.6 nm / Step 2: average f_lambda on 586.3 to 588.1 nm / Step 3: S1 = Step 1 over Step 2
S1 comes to 0.9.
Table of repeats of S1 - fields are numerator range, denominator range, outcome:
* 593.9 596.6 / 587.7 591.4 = 1.03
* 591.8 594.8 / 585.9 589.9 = 0.96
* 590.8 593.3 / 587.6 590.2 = 1.01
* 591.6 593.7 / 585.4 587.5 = 0.93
